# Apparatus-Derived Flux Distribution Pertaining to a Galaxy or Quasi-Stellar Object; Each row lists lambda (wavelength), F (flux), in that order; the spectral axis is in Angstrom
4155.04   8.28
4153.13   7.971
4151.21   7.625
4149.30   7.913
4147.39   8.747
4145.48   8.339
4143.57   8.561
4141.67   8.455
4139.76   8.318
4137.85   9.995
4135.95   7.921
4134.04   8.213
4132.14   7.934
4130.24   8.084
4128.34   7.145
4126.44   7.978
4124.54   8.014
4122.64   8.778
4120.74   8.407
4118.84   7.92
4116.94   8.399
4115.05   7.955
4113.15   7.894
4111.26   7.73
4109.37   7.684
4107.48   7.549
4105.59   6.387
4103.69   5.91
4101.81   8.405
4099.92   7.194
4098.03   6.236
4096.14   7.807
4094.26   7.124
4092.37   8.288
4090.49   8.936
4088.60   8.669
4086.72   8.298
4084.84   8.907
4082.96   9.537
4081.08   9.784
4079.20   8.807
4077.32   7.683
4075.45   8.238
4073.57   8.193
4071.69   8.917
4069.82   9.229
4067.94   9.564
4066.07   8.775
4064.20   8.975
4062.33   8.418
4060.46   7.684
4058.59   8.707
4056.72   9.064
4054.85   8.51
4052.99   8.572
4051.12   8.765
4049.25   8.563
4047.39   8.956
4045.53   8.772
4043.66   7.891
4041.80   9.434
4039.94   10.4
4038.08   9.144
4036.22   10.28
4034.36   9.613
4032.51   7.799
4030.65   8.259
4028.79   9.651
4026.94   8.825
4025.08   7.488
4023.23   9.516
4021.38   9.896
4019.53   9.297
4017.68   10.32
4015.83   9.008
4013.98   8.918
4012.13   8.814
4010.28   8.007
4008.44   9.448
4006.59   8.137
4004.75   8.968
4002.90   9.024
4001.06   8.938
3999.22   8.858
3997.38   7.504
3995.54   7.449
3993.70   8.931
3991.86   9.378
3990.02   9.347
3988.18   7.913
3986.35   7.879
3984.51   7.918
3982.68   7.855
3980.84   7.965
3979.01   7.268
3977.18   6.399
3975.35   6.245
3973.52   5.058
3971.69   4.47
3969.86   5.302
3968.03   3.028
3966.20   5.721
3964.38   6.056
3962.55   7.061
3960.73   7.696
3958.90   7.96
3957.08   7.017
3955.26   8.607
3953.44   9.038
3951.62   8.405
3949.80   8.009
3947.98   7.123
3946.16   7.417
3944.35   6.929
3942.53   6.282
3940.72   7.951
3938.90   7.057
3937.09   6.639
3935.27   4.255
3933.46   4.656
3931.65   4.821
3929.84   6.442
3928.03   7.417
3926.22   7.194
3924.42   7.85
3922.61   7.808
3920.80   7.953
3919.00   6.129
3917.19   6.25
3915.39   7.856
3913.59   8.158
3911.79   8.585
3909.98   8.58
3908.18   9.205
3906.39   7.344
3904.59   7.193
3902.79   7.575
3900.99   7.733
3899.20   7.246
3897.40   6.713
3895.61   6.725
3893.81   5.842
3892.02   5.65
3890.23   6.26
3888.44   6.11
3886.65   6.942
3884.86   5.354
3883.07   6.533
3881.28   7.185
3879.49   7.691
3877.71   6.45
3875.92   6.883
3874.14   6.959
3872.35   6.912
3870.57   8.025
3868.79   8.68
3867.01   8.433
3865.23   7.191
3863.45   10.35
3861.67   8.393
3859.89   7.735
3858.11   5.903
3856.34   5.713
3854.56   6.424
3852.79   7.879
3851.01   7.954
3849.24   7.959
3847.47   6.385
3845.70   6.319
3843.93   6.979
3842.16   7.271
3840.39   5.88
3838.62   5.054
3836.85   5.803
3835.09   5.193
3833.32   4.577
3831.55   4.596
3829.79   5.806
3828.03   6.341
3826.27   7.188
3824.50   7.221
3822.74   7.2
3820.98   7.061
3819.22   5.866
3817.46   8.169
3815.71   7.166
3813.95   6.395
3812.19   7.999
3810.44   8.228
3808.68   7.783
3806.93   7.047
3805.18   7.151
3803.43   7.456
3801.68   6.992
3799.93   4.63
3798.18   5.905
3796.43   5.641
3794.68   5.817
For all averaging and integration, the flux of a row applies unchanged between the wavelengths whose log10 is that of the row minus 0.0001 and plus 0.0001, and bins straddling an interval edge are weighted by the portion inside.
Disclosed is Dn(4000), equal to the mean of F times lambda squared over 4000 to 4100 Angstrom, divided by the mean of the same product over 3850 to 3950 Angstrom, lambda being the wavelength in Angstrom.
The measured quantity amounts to 1.33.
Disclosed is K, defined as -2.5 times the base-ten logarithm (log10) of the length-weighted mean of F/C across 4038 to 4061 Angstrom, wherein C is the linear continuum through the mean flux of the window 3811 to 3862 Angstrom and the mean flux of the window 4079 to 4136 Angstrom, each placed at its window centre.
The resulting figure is -0.15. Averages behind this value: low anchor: 6.63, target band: 8.81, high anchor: 7.99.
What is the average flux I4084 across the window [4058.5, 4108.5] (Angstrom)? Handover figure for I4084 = 8.22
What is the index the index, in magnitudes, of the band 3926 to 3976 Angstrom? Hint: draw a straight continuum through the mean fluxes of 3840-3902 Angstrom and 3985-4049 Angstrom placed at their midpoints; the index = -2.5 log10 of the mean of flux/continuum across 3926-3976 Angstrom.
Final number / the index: 0.22 mag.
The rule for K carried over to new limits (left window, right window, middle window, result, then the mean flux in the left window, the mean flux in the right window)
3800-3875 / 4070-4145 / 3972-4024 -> -0.09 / 6.97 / 8.12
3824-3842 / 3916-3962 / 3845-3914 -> -0.14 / 5.79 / 7.08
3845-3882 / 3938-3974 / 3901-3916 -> -0.13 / 7.41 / 6.83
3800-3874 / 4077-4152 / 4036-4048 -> -0.18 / 6.97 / 8.09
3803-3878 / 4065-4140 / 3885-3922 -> 0.01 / 6.98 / 8.17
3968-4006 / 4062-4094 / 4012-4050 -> -0.12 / 7.53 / 8.75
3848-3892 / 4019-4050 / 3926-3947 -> 0.24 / 7.21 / 9.05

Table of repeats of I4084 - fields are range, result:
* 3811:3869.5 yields 6.88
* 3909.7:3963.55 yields 7.22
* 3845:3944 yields 7.09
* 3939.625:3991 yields 7.07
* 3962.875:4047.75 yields 8.15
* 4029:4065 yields 8.85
